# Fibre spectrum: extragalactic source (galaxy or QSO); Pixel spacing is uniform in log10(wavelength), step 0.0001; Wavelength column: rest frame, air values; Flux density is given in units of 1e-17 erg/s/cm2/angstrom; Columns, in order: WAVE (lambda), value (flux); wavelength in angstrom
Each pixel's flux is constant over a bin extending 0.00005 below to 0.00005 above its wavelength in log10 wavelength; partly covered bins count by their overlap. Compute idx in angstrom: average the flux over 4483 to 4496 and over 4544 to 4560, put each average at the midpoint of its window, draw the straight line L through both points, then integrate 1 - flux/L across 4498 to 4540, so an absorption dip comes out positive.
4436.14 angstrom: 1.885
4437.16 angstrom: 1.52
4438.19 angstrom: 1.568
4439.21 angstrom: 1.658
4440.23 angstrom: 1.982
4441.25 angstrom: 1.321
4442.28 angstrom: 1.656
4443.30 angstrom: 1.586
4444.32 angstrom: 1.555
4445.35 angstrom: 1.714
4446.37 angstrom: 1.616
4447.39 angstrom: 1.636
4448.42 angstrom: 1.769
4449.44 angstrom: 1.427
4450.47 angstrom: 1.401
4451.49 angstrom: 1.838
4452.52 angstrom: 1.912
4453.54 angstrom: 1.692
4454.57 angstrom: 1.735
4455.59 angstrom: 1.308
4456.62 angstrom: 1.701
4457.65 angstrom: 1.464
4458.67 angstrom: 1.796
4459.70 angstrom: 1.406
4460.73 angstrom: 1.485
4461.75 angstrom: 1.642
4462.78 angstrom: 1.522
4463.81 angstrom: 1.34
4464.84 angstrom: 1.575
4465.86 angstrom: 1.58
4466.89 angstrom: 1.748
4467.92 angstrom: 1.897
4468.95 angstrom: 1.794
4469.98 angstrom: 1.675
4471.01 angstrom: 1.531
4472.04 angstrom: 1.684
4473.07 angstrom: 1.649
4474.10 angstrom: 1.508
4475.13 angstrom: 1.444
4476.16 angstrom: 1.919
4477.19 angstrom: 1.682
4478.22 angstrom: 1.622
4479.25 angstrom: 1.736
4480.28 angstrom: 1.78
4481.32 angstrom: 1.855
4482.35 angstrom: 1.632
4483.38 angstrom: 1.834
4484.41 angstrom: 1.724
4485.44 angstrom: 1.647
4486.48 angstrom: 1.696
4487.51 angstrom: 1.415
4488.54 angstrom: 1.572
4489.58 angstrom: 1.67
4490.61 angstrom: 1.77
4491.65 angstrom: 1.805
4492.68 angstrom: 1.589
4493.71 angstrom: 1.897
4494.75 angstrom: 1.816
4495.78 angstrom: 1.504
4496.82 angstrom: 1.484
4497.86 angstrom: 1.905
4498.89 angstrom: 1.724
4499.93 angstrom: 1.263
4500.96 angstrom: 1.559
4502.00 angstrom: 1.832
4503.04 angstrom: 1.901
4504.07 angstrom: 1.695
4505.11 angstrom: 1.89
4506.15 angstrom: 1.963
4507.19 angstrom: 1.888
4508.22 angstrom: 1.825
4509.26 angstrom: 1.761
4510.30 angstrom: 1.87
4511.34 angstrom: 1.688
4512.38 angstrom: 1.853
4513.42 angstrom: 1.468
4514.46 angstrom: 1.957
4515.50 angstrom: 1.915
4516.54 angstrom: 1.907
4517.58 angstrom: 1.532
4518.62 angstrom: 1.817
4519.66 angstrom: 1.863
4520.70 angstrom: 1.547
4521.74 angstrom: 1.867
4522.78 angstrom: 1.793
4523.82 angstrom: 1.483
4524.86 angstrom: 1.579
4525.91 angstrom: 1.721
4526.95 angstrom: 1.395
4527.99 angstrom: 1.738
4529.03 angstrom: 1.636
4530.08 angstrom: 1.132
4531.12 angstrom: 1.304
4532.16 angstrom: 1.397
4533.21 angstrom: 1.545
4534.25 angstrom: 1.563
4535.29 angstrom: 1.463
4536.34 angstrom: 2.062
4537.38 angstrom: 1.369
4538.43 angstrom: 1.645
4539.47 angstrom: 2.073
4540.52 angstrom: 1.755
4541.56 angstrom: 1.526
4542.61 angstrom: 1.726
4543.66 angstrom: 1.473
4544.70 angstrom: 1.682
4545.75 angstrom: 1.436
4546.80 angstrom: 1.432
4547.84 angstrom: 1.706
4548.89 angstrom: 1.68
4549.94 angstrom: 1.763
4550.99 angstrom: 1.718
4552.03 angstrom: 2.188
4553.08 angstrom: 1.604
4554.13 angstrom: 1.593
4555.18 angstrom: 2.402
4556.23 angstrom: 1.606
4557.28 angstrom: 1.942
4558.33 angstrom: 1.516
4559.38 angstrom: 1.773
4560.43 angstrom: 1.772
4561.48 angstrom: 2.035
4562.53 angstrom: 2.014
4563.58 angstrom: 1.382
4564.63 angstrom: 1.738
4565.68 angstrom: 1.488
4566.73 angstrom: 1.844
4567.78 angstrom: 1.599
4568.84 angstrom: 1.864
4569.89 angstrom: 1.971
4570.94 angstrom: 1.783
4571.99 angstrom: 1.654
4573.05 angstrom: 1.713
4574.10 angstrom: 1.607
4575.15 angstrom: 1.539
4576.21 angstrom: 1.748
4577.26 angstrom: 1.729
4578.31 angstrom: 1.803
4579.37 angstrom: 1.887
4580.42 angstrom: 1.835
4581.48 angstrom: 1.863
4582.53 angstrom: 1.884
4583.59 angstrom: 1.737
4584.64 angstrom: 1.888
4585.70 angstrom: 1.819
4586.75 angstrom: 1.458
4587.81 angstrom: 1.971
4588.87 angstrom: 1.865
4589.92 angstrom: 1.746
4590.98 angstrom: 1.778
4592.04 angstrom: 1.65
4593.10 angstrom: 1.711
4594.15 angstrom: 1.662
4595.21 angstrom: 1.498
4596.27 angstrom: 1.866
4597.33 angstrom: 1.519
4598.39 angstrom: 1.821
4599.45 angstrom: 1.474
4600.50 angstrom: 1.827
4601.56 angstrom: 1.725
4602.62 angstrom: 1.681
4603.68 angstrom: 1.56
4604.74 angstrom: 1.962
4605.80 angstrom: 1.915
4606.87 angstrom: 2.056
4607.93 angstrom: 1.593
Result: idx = 0.5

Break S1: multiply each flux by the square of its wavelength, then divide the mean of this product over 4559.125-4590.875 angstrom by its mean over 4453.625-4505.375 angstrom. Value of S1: 1.1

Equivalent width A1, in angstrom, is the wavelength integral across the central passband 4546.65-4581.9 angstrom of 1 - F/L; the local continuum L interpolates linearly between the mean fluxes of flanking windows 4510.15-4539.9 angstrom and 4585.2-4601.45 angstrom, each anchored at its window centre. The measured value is -1.5 angstrom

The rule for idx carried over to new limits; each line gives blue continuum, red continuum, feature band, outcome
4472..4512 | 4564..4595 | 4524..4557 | 1.7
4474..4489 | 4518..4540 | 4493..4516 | -1.5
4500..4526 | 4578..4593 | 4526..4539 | 1.8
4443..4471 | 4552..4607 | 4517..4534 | 1.1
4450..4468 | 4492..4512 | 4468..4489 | -0.1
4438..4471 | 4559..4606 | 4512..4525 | -0.4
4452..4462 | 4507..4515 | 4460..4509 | 0.5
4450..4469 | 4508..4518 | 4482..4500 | 0.4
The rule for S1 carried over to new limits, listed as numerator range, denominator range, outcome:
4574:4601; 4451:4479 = 1.12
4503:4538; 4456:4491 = 1.04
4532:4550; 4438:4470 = 1.04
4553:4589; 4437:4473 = 1.15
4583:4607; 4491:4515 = 1.04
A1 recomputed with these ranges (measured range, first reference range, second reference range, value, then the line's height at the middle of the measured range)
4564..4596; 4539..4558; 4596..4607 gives 0.0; 1.74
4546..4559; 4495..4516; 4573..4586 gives 0.1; 1.77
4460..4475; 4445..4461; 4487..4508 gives 0.4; 1.65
